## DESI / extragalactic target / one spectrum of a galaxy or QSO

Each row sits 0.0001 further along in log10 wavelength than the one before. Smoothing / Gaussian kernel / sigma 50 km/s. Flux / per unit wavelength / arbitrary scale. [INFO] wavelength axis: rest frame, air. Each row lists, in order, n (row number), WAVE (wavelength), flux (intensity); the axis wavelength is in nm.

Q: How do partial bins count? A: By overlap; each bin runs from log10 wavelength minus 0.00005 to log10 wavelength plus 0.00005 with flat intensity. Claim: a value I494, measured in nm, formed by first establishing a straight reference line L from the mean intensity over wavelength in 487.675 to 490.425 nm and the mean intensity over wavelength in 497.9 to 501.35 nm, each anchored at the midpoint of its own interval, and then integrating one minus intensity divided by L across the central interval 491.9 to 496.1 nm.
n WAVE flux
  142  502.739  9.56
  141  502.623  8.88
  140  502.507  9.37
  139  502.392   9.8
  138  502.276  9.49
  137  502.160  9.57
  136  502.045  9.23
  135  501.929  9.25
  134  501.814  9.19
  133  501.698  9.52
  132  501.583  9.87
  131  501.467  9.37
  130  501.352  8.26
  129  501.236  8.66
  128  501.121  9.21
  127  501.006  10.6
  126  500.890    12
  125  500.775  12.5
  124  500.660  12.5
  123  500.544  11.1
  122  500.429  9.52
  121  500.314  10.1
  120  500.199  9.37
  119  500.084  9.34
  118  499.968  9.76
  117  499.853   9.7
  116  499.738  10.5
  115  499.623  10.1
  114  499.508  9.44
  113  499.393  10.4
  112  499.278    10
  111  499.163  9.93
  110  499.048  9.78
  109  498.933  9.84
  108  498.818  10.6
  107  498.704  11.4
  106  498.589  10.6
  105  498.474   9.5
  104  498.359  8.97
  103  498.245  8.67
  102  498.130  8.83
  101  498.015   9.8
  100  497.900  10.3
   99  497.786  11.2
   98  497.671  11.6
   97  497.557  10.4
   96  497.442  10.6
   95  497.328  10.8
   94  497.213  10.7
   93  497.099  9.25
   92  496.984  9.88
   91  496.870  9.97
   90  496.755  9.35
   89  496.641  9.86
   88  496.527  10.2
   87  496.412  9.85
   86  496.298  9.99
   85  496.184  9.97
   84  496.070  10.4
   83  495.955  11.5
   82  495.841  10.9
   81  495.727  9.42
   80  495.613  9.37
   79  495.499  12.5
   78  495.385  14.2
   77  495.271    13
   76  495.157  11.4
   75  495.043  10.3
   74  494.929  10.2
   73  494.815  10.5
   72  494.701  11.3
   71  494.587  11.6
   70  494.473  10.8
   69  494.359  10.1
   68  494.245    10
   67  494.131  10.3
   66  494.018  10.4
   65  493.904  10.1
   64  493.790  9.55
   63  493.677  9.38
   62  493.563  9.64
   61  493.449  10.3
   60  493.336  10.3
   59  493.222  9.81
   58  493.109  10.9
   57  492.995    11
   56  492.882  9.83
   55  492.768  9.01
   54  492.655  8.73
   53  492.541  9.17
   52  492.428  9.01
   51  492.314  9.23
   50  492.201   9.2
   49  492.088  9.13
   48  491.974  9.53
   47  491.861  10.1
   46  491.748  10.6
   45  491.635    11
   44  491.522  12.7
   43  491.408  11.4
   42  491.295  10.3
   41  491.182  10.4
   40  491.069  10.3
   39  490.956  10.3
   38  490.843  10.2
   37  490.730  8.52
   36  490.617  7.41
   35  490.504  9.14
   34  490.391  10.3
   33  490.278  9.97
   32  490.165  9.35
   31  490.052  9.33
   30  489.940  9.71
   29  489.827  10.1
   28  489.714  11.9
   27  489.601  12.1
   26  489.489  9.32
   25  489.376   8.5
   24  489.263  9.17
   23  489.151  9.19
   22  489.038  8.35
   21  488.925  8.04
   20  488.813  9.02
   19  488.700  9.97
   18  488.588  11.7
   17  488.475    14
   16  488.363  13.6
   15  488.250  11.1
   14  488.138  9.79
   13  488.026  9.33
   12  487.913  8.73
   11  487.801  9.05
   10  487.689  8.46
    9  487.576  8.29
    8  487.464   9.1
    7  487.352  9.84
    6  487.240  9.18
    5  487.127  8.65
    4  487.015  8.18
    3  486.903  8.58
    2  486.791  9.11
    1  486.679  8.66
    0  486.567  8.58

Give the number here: -0.117 nm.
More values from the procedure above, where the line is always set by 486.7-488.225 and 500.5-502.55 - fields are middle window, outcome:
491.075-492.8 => -0.13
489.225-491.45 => -0.17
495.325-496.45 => -0.15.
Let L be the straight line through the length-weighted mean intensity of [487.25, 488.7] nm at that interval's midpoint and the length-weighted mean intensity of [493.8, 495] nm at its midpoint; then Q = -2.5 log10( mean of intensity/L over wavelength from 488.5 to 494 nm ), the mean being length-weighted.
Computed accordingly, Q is 0.05 mag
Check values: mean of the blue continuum 10.2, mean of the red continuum 10.5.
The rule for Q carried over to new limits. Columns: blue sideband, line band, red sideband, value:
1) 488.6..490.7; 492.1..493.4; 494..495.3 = 0.07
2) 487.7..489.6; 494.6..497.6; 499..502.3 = -0.07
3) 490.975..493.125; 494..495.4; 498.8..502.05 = -0.10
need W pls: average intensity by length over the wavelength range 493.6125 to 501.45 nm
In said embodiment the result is 10.3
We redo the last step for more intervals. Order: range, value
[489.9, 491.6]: 9.97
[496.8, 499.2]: 10.1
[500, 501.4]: 10.3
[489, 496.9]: 10.2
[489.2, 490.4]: 9.96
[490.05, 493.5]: 9.89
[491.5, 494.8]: 10.1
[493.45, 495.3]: 10.5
